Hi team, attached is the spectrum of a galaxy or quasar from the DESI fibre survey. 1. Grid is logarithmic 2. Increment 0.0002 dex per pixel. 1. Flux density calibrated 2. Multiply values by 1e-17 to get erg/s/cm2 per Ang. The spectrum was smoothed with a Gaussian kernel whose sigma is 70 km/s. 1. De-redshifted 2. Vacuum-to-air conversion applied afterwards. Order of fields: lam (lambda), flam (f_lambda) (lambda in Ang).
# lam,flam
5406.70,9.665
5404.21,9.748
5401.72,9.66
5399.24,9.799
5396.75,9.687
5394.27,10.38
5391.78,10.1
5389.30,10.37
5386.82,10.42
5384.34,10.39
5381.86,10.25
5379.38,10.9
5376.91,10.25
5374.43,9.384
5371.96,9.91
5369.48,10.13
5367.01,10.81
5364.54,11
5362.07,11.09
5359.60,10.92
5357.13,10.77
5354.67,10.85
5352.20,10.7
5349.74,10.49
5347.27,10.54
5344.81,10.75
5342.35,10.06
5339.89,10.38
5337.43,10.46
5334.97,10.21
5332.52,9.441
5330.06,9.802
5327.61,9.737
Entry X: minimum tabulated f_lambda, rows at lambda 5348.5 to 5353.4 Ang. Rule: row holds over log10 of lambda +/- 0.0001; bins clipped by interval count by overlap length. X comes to 10.49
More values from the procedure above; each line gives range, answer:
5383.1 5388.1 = 10.39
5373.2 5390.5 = 9.384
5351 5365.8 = 10.7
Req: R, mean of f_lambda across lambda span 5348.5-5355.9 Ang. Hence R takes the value 10.7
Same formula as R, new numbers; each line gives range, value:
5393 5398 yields 10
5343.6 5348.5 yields 10.6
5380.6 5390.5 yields 10.4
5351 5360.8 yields 10.8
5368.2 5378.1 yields 9.92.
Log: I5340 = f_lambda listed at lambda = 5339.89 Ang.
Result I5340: 10.38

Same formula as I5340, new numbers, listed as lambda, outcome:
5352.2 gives 10.7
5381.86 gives 10.25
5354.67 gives 10.85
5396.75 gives 9.687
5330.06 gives 9.802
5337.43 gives 10.46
